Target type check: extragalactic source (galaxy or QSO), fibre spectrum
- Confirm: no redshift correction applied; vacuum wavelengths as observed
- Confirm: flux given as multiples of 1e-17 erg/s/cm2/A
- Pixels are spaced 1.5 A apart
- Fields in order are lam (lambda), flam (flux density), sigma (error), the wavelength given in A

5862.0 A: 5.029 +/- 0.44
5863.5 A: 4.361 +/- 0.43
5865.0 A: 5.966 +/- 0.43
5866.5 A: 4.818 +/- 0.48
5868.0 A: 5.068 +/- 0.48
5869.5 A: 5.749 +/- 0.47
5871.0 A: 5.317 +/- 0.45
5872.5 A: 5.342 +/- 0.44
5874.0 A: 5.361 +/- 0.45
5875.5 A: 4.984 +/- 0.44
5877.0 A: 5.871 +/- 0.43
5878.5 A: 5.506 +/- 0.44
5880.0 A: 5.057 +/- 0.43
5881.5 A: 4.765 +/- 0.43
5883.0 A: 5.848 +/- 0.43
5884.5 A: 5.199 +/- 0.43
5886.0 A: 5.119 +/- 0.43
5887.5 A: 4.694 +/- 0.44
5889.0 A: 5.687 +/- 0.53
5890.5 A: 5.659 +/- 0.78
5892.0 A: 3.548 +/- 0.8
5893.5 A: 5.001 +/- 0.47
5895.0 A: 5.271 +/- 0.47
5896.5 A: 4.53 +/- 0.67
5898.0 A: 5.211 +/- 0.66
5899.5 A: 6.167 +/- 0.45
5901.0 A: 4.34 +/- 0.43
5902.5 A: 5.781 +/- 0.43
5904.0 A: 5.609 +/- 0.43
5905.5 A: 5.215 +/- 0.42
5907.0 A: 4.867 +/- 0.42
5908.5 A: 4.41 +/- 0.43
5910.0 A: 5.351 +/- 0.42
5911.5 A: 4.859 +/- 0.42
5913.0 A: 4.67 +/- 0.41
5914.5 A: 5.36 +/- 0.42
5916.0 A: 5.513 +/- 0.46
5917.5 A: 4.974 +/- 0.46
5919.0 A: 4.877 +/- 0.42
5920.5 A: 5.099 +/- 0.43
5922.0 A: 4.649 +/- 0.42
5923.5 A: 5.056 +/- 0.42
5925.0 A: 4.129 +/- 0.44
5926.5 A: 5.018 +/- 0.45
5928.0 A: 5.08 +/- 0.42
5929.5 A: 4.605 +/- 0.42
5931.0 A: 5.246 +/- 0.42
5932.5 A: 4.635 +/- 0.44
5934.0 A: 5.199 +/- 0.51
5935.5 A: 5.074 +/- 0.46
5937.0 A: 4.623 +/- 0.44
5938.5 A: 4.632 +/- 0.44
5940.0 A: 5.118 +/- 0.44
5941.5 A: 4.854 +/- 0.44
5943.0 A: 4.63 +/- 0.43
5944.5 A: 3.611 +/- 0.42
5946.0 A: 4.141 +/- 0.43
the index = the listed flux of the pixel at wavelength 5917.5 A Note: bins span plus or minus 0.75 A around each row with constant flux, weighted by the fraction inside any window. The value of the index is 4.974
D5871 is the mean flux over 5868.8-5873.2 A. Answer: 5.47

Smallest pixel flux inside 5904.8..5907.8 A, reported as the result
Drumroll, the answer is 4.867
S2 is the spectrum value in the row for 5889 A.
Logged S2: 5.687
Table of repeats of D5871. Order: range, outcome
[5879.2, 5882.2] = 4.92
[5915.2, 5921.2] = 5.12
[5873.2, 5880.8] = 5.35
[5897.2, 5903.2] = 5.36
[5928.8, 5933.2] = 4.83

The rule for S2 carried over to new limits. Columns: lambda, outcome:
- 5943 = 4.63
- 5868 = 5.068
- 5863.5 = 4.361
